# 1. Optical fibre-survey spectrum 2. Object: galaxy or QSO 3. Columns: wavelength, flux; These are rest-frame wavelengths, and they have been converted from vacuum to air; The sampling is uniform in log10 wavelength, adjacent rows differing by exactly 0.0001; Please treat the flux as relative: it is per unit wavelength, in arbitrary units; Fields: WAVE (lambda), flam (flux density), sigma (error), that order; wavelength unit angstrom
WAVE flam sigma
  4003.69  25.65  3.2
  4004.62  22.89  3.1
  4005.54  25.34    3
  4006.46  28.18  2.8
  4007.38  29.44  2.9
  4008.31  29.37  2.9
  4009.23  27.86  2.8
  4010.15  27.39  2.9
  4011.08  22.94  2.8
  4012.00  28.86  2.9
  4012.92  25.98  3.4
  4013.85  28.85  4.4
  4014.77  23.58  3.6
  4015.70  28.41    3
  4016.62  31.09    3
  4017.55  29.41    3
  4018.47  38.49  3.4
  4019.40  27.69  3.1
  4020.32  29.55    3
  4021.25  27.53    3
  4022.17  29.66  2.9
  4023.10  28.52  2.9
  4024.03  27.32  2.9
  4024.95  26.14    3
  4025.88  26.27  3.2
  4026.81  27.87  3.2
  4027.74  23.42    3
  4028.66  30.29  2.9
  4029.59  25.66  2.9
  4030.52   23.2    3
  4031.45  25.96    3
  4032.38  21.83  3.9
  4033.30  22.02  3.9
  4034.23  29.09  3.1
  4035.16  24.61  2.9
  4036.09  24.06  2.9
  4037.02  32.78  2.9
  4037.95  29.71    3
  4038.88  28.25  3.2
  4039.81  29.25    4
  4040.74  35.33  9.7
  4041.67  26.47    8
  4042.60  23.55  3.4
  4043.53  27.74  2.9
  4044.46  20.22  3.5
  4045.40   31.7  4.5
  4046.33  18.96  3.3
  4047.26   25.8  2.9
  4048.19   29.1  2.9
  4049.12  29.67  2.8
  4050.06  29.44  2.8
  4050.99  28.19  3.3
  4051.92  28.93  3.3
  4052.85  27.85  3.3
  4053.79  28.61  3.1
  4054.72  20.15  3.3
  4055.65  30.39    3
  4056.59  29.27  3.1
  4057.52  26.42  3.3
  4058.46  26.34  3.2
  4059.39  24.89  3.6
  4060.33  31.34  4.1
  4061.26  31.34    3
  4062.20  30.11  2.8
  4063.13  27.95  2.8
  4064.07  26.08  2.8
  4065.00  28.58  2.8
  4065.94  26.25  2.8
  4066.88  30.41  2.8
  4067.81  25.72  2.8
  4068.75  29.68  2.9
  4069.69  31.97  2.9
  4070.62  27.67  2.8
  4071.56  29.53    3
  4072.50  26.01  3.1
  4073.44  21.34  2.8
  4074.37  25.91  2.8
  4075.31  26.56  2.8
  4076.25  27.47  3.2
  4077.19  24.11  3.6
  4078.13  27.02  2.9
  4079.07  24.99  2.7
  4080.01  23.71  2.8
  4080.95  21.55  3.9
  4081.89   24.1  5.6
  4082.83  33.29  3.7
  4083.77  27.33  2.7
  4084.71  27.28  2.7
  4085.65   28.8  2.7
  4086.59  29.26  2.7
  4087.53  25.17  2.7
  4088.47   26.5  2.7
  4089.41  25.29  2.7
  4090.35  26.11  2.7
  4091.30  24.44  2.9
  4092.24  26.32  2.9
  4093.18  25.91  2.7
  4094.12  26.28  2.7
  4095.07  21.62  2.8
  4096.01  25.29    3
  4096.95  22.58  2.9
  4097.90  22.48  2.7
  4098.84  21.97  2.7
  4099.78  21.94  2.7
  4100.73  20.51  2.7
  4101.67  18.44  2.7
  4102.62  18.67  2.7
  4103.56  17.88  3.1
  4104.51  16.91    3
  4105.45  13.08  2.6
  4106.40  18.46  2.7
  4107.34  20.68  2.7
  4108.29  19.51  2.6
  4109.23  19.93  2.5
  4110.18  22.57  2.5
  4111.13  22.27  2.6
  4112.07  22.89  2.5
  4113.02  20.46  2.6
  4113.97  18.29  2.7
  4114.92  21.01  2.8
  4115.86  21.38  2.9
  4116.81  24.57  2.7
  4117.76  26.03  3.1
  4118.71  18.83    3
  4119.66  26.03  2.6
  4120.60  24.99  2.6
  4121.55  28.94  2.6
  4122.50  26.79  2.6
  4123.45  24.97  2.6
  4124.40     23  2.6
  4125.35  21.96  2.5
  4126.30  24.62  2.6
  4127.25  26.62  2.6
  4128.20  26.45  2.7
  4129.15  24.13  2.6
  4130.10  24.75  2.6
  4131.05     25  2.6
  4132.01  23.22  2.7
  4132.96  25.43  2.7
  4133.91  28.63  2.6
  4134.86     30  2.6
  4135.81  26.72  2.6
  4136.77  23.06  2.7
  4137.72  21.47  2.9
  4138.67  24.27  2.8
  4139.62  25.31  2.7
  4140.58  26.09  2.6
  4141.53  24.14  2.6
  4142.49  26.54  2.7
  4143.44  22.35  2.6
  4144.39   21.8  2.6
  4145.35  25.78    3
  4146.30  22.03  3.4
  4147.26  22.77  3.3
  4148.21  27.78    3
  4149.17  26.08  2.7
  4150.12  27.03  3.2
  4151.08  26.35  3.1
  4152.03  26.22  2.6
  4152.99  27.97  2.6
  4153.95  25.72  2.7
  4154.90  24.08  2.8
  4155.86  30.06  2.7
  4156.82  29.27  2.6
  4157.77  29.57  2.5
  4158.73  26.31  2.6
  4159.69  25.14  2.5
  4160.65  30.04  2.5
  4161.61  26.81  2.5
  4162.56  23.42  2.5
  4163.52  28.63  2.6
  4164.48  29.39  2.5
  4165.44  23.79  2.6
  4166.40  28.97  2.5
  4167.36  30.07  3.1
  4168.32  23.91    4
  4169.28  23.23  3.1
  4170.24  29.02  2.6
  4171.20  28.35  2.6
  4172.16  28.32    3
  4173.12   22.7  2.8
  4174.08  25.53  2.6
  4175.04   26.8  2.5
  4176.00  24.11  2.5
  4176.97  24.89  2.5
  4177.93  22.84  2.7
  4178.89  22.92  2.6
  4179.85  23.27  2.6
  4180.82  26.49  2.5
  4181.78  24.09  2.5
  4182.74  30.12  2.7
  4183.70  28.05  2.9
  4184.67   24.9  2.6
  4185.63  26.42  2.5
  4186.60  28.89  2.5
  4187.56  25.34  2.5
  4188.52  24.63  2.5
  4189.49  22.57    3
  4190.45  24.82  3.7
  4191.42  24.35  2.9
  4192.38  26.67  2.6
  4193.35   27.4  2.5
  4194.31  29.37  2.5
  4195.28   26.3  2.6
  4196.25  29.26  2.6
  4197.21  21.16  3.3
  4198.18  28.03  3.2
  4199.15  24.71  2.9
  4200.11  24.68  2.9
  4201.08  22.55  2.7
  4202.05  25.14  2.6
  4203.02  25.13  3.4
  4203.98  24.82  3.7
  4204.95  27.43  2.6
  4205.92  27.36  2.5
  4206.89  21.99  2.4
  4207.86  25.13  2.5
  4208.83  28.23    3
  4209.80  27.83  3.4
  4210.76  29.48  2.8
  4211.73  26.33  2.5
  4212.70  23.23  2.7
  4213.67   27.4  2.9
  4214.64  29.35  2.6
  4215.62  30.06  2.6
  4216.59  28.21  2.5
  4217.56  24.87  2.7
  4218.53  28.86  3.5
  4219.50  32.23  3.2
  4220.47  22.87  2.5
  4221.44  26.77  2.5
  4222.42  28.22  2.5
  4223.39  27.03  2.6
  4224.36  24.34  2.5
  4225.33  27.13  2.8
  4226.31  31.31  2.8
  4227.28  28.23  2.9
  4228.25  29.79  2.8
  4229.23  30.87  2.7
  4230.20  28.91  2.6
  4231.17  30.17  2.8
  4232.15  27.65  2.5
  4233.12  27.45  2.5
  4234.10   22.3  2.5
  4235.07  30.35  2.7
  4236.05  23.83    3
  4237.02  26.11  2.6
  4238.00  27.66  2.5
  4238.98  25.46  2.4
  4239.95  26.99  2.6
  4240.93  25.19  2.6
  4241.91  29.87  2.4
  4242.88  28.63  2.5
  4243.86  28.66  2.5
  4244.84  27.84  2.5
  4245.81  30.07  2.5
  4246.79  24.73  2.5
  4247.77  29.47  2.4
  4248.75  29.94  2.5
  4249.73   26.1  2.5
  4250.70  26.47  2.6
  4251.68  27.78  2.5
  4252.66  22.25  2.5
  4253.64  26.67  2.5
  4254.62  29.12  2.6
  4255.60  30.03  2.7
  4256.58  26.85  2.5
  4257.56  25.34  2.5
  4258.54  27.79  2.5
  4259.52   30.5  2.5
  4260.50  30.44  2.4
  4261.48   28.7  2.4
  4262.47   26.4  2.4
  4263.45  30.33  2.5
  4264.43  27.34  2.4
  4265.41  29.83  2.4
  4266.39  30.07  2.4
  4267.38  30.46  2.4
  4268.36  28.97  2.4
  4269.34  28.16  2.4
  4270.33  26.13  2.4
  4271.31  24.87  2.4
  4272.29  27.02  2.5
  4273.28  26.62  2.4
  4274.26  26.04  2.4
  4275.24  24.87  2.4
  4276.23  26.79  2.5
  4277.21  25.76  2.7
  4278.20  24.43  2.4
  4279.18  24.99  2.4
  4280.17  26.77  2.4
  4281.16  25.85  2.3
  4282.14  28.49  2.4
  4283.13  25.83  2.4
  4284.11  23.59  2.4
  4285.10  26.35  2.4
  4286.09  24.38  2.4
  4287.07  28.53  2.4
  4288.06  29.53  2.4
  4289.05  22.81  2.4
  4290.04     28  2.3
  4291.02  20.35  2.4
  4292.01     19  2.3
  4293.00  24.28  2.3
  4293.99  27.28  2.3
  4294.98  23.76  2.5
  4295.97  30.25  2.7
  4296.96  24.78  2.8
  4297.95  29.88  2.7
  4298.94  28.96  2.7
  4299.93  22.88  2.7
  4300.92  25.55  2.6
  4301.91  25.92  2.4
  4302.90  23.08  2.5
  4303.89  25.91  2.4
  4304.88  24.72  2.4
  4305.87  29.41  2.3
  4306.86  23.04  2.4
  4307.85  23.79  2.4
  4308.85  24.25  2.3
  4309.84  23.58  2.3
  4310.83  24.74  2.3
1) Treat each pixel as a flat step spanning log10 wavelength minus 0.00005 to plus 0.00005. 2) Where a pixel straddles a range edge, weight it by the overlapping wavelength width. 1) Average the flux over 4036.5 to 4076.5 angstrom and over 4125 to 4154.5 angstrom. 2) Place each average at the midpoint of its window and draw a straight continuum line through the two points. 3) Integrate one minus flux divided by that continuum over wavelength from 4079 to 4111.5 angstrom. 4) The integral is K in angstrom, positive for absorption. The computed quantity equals 4.2 angstrom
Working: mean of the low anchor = 27.7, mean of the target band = 23.1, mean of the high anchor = 25.2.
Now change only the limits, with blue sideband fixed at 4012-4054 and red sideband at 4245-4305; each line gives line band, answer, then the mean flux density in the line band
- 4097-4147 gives 7.8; 23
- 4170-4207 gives 1.8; 25.7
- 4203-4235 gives -0.6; 27.4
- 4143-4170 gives 0.8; 26.3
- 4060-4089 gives 0.1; 27.3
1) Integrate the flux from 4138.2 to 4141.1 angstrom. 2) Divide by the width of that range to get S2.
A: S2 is 25.2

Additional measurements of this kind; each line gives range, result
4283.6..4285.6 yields 25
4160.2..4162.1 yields 28.4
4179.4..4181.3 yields 24.8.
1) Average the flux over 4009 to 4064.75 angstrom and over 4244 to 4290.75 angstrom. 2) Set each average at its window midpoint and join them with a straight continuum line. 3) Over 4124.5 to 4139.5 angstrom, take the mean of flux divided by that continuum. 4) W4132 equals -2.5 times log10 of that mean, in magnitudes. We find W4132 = 0.10 mag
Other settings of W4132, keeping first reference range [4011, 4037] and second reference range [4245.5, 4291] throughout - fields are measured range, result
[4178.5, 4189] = 0.049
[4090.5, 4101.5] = 0.159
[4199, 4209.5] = 0.079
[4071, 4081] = 0.073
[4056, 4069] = -0.036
